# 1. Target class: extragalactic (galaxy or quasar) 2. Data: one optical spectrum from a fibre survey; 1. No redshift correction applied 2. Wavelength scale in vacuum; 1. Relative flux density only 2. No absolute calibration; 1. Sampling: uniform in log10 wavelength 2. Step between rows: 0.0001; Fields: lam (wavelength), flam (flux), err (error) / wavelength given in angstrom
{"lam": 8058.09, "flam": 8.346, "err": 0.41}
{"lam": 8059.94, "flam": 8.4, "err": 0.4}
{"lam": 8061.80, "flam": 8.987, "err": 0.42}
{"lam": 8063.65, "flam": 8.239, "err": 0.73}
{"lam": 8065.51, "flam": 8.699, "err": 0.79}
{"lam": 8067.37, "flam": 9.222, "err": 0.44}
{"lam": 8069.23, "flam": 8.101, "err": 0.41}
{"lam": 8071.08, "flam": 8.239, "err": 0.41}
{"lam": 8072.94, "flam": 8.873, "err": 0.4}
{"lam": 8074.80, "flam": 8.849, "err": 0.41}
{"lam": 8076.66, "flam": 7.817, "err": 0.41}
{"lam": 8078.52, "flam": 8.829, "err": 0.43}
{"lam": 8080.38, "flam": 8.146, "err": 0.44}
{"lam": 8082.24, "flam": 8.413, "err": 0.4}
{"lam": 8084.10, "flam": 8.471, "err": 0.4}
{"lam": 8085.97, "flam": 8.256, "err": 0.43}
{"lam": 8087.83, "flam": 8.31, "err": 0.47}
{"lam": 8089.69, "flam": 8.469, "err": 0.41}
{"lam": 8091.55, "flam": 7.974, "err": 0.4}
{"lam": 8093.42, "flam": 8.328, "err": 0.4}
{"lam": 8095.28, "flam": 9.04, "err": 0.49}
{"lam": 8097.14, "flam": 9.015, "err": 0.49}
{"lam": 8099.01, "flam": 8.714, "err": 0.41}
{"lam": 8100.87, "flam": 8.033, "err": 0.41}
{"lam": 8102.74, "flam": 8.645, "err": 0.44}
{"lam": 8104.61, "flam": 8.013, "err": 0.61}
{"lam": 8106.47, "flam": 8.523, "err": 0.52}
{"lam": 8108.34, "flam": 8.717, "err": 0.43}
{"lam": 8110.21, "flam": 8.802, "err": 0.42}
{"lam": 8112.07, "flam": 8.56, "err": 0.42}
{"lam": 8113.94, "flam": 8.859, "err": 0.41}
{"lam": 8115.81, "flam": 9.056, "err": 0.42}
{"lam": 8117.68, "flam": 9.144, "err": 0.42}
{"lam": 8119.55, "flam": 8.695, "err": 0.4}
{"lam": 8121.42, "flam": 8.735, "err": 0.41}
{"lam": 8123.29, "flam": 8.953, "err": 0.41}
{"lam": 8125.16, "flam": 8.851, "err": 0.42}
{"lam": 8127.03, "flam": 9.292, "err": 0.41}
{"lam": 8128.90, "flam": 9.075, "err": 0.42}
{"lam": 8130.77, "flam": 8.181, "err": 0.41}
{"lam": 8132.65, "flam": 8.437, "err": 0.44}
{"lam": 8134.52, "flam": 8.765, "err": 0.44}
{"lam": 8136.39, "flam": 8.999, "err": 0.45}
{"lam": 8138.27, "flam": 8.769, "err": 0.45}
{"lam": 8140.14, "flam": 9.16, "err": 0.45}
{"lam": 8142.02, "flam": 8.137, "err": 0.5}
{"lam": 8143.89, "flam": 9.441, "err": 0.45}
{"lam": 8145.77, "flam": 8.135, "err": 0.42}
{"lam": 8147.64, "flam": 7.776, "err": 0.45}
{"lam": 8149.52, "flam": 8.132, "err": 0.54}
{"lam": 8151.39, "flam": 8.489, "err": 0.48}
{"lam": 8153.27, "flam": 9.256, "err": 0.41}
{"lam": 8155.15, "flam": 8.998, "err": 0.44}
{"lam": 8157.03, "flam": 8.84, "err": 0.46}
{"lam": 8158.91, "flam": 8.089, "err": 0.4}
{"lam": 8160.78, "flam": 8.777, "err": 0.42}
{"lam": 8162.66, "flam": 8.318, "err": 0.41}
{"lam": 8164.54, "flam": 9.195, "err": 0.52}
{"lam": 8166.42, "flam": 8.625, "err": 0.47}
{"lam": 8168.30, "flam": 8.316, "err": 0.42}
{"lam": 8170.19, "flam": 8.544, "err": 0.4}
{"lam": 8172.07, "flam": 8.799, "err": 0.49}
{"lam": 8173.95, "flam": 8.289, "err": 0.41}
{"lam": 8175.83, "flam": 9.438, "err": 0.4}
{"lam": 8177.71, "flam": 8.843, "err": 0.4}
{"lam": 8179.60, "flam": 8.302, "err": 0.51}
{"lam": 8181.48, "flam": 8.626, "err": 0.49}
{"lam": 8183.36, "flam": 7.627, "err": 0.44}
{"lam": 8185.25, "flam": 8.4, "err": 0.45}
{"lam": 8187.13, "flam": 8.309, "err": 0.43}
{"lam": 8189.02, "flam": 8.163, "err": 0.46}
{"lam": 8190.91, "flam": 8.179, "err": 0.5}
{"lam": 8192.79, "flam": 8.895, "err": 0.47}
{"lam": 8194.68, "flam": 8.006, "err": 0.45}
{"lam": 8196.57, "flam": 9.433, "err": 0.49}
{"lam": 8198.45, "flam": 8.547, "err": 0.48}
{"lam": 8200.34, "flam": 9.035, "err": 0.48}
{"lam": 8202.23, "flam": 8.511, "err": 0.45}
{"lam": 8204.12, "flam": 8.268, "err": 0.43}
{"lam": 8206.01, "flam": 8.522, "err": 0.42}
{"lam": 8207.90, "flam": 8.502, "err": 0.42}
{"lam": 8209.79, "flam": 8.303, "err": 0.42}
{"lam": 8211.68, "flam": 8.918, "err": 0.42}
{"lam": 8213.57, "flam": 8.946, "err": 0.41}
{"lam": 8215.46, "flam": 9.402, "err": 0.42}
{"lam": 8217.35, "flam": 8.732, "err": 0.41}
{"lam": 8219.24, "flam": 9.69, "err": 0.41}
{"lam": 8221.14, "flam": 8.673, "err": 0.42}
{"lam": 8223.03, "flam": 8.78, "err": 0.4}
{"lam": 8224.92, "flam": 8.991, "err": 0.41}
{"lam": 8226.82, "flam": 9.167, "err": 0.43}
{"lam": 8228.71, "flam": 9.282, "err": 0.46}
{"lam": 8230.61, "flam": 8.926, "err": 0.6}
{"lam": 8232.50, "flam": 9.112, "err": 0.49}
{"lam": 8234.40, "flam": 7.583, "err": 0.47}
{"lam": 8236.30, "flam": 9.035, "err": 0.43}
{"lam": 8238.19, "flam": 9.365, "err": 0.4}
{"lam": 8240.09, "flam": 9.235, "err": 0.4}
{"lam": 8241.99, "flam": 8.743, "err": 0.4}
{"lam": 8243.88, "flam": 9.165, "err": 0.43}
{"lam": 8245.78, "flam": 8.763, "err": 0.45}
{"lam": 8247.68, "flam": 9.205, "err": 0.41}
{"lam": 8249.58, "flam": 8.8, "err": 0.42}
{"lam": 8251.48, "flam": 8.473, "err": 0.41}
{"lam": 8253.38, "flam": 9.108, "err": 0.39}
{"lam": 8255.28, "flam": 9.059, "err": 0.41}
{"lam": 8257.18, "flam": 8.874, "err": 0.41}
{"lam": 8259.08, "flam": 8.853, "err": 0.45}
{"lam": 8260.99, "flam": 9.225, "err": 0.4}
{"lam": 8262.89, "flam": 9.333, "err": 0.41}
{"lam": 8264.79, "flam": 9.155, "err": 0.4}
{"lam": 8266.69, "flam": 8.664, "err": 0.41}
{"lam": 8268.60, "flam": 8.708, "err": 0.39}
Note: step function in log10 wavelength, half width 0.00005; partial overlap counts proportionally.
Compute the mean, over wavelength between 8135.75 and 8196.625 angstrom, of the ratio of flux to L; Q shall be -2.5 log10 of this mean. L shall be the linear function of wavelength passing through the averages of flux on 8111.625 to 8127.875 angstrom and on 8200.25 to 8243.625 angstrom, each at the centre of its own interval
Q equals 0.040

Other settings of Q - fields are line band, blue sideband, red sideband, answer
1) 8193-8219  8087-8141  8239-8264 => 0.02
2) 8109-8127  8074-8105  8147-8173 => -0.05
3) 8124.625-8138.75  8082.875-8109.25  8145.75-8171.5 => -0.03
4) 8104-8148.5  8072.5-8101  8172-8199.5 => -0.03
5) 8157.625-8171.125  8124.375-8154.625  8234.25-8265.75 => 0.02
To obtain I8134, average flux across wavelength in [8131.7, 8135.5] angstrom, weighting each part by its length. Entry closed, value 8.6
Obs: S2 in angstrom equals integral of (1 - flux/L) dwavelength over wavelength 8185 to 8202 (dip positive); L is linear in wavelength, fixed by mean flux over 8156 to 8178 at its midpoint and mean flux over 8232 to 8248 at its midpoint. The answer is 0.38 angstrom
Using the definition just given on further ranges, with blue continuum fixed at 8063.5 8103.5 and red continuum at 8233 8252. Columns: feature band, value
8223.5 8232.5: -0.3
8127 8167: -0.1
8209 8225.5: -0.3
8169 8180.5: 0.0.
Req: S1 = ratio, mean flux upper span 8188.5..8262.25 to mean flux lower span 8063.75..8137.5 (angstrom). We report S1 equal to 1.0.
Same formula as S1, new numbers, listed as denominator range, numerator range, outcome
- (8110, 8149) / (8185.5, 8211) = 0.97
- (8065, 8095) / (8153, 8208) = 1.02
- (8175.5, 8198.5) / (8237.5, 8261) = 1.06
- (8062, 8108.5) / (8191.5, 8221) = 1.03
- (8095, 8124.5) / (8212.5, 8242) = 1.03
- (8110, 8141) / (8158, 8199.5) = 0.97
